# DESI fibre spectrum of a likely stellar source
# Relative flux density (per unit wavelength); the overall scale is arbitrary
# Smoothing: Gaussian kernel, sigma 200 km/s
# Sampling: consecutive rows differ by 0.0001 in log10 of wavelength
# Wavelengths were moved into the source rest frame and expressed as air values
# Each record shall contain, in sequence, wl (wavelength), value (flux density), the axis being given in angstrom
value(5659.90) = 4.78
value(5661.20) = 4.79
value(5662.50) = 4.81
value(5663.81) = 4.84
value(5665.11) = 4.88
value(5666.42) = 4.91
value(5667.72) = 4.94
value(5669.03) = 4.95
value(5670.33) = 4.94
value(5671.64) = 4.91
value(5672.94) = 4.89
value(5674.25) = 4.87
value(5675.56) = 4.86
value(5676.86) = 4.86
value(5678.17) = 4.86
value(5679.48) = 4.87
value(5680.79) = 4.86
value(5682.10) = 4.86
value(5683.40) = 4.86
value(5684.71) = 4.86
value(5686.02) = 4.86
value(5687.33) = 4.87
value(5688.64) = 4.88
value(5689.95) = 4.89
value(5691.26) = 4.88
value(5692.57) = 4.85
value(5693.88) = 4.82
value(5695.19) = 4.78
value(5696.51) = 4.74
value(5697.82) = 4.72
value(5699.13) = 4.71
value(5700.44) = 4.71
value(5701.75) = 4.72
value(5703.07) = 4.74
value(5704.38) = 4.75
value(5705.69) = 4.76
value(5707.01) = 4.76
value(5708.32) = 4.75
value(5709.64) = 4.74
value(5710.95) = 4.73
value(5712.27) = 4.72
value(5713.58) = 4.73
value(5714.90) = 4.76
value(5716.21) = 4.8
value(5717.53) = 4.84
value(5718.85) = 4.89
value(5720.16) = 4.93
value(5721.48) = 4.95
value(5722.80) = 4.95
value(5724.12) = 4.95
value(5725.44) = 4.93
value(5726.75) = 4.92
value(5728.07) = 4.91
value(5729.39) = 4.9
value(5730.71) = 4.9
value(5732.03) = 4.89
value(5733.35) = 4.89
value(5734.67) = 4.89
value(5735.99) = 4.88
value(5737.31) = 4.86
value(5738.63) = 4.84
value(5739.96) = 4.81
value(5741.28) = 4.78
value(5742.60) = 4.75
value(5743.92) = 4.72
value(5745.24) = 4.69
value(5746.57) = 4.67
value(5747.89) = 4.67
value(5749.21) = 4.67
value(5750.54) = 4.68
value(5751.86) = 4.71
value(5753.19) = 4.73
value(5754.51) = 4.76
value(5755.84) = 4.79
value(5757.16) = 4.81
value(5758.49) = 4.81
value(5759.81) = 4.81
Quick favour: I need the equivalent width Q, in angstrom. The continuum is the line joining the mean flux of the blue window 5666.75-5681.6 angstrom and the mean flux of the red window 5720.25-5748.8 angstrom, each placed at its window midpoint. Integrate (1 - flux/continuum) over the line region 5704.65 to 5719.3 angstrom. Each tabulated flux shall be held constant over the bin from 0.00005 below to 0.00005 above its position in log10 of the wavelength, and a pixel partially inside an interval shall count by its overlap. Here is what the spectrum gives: 0.3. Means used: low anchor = 4.89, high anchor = 4.85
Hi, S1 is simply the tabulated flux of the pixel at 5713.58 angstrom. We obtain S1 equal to 4.73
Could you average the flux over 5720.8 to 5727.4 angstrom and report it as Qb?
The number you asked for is 4.94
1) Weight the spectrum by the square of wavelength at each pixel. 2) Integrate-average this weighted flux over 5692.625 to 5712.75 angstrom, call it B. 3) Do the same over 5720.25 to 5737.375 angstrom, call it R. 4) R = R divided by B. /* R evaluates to 1.04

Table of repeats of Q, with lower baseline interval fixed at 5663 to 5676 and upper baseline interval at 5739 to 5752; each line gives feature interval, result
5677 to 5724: 0.1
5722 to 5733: -0.4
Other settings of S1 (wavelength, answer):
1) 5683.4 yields 4.86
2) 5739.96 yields 4.81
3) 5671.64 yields 4.91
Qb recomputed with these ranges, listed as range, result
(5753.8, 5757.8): 4.79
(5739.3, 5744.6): 4.77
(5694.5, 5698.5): 4.74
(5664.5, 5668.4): 4.9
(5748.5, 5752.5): 4.69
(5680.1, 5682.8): 4.87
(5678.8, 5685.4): 4.86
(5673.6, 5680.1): 4.86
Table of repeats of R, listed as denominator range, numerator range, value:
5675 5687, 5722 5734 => 1.03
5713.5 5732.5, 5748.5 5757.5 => 0.98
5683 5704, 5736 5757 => 1.01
